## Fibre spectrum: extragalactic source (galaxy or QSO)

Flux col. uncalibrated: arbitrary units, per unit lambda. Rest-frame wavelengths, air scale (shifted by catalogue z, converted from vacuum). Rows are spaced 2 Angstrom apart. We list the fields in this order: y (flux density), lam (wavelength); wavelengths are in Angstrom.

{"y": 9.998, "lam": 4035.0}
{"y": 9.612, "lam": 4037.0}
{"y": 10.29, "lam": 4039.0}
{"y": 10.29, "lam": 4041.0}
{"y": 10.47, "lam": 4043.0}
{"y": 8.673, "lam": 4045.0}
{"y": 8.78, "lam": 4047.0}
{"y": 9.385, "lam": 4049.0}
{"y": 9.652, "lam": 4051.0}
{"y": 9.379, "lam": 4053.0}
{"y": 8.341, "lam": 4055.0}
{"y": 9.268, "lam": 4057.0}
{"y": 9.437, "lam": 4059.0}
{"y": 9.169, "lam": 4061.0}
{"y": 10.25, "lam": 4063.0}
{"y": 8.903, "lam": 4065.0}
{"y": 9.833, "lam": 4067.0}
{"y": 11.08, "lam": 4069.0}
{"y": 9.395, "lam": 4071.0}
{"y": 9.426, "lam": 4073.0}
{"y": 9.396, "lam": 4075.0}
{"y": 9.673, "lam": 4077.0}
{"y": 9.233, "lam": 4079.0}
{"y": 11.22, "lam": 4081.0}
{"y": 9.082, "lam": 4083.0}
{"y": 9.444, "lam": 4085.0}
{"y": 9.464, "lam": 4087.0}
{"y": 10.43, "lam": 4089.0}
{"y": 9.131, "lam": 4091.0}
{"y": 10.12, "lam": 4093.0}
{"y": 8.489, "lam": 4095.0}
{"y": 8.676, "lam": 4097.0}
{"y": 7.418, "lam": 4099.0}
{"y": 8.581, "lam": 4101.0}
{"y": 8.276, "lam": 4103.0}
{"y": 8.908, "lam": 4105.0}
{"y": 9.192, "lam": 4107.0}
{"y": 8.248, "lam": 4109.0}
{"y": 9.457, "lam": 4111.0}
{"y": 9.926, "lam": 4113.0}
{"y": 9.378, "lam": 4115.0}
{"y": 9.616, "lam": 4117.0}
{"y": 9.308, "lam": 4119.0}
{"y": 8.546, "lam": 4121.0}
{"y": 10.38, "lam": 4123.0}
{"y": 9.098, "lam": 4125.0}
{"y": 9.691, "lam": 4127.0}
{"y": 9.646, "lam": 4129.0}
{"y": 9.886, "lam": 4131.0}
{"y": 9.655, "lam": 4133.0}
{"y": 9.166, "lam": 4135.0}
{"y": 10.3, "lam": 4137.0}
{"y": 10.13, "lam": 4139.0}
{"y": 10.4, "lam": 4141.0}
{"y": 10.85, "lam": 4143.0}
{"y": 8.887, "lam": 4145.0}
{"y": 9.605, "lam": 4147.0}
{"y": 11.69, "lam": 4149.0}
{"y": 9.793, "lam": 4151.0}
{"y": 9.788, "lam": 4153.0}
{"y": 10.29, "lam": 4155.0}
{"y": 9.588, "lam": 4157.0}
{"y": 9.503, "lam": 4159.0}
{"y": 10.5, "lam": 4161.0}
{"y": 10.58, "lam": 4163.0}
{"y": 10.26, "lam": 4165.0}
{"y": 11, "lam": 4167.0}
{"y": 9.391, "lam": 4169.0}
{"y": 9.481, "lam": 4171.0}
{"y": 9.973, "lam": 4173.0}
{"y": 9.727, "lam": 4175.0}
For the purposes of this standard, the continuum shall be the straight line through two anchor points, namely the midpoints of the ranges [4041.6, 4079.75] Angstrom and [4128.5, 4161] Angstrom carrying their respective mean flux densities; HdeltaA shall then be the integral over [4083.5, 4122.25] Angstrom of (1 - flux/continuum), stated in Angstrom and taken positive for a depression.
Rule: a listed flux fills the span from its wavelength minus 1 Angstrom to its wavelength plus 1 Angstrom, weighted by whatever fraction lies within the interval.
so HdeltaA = 2.50 Angstrom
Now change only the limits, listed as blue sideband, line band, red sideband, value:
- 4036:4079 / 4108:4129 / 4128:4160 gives 1.0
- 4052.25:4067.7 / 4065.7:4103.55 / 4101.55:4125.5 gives -0.6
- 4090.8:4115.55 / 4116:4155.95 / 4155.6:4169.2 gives -1.0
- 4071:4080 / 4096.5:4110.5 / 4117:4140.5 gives 1.5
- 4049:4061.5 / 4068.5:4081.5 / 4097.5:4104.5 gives -1.5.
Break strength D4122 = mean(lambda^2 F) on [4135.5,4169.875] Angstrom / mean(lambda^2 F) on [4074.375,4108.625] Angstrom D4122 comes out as 1.14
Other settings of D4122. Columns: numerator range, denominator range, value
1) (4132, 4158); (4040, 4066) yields 1.12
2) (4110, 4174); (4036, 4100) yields 1.08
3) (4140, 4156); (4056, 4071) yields 1.09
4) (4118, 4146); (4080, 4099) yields 1.05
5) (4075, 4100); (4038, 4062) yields 1.01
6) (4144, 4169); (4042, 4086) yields 1.11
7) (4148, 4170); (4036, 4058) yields 1.14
